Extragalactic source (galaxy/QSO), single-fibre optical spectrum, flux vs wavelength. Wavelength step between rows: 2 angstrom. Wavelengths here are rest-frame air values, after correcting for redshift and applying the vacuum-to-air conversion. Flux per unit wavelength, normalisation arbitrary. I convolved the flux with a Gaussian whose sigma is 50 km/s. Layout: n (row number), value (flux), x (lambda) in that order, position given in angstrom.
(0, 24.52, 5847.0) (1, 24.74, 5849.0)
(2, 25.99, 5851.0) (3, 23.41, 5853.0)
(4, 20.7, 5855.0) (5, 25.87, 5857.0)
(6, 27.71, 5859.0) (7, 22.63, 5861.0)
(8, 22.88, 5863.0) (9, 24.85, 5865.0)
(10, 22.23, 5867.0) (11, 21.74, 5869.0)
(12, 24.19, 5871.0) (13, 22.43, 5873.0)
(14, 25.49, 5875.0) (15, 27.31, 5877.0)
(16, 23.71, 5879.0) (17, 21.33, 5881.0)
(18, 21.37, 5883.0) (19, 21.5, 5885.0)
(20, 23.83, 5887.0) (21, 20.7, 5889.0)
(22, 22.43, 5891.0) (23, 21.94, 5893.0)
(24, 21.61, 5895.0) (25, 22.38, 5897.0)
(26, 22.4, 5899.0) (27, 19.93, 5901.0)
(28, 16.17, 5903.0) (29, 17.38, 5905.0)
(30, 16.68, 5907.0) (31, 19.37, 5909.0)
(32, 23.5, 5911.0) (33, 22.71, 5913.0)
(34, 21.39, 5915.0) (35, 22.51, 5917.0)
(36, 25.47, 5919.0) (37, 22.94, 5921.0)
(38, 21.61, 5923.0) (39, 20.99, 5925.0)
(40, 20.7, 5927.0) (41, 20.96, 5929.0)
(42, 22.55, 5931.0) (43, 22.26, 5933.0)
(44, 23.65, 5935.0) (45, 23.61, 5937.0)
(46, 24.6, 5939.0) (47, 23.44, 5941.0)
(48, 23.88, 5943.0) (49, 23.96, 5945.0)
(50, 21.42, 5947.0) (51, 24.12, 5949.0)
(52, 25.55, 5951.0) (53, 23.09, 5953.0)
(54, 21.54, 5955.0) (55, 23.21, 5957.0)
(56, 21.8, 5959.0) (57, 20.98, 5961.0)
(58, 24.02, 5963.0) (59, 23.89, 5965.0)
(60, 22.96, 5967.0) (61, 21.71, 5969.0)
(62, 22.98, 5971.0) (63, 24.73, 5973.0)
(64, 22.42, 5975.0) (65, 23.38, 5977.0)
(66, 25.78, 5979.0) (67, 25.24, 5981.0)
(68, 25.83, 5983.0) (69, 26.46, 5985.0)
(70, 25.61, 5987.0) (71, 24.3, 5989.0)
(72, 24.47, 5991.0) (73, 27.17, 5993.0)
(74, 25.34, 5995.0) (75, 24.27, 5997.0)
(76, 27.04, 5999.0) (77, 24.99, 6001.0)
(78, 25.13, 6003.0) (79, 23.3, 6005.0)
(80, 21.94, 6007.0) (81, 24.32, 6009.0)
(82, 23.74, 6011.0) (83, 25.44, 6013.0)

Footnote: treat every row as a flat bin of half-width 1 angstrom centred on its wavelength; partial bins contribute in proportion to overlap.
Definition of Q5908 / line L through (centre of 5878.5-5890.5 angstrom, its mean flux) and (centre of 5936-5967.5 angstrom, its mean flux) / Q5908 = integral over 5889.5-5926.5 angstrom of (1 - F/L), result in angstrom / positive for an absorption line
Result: 2.1 angstrom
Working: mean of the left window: 22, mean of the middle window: 21.2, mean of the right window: 23.3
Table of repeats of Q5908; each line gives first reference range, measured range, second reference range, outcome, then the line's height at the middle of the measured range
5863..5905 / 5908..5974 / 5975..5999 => 3.1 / 23.9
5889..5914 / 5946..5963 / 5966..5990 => 0.2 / 23.1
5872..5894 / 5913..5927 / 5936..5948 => 0.5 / 23.3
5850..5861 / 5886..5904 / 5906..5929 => 1.1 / 22.7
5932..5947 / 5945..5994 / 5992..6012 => 0.5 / 24.1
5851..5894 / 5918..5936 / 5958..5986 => 0.9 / 23.5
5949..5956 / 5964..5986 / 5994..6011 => -0.2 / 23.9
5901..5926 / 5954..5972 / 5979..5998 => 1.0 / 23.9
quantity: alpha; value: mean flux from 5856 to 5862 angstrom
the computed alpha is 25.4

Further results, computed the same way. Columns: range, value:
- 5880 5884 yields 21.4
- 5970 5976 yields 23.4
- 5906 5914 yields 20.6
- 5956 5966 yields 22.8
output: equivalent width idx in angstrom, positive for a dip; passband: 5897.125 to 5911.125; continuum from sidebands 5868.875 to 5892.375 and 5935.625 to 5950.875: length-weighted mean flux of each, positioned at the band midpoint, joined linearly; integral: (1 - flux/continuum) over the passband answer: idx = 2.4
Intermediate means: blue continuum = 23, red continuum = 23.7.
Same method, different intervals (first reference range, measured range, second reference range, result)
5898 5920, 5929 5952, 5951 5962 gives -1.7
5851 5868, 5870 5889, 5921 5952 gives 0.3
